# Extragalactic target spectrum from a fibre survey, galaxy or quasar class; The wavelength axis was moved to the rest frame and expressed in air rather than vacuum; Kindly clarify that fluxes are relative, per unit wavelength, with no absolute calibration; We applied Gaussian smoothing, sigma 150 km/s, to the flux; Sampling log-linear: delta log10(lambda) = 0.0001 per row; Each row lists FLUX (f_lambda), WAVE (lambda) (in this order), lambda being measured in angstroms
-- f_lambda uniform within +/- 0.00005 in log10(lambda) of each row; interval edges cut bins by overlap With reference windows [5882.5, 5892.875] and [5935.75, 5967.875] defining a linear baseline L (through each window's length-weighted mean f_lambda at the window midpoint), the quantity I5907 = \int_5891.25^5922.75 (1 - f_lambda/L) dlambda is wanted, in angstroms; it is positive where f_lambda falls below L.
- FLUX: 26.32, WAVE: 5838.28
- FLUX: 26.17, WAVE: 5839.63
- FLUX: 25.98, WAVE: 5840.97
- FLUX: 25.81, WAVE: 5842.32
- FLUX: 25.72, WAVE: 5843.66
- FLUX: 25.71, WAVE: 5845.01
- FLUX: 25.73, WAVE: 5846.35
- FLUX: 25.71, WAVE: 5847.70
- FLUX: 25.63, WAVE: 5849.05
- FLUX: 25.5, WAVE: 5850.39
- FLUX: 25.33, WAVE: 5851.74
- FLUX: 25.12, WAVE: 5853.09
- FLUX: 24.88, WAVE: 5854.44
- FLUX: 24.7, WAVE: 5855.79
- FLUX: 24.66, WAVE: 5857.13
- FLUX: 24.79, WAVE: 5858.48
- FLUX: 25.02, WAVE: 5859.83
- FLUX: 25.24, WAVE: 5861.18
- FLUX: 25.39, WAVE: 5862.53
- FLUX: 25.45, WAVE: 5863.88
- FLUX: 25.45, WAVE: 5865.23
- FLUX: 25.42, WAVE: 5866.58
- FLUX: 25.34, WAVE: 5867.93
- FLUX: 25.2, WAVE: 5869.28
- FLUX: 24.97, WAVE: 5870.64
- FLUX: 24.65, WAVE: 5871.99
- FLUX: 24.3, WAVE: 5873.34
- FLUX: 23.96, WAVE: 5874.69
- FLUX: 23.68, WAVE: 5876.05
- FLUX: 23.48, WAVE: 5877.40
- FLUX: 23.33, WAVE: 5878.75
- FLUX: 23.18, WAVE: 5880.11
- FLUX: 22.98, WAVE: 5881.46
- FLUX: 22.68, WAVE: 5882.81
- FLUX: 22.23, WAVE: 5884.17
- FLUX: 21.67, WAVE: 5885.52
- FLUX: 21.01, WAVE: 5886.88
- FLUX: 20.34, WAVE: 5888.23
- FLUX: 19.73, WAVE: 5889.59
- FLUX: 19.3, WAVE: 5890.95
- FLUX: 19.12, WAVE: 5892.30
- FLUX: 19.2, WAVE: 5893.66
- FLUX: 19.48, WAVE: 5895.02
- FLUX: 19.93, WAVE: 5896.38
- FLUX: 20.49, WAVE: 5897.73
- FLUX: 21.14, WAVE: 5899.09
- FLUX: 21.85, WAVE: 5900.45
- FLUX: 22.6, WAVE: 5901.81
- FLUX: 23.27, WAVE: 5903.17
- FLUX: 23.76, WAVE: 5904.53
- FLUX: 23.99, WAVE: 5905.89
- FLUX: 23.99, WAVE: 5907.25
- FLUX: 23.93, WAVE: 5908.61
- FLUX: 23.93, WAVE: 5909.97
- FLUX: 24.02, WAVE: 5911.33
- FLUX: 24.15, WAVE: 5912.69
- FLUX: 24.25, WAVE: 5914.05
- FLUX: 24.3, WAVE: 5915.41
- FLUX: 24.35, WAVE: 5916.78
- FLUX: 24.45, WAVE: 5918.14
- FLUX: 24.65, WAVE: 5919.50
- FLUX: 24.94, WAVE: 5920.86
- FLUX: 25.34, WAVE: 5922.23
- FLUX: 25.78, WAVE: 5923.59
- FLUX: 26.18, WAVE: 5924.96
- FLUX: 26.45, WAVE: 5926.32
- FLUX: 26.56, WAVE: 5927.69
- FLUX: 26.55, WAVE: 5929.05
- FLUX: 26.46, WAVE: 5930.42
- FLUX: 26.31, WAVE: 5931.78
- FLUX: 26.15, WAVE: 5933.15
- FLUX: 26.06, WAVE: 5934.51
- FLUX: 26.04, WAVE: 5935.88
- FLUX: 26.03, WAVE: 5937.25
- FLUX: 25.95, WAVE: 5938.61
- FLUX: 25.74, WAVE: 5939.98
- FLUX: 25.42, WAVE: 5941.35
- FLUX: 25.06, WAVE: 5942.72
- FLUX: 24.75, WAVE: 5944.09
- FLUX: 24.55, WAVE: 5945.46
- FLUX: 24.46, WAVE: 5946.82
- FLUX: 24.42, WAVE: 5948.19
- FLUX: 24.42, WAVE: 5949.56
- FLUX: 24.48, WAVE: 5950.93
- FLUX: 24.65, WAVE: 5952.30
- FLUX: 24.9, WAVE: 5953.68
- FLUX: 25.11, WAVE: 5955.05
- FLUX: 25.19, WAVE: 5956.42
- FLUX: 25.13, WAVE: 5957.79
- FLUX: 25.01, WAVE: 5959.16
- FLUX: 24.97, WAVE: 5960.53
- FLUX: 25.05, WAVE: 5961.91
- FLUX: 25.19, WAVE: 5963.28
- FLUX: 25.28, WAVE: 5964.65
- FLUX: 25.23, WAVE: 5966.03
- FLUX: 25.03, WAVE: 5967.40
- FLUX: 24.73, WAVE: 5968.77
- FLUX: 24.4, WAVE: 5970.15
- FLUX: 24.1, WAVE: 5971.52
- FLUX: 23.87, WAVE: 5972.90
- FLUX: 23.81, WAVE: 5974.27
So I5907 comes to -1.2 angstroms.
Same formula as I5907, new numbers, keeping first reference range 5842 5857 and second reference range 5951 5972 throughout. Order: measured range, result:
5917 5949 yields -0.65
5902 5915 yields 0.66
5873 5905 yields 4.44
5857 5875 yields 0.23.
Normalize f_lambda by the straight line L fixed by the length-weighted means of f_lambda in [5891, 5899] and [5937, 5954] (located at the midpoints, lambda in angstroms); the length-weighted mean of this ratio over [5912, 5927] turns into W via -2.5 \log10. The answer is -0.12 mag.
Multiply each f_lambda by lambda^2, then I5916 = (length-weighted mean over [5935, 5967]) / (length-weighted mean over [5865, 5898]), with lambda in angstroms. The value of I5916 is 1.1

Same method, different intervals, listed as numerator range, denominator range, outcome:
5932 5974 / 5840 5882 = 1.04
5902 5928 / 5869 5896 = 1.12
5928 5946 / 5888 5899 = 1.33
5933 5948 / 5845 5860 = 1.04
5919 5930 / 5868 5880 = 1.09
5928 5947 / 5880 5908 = 1.22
